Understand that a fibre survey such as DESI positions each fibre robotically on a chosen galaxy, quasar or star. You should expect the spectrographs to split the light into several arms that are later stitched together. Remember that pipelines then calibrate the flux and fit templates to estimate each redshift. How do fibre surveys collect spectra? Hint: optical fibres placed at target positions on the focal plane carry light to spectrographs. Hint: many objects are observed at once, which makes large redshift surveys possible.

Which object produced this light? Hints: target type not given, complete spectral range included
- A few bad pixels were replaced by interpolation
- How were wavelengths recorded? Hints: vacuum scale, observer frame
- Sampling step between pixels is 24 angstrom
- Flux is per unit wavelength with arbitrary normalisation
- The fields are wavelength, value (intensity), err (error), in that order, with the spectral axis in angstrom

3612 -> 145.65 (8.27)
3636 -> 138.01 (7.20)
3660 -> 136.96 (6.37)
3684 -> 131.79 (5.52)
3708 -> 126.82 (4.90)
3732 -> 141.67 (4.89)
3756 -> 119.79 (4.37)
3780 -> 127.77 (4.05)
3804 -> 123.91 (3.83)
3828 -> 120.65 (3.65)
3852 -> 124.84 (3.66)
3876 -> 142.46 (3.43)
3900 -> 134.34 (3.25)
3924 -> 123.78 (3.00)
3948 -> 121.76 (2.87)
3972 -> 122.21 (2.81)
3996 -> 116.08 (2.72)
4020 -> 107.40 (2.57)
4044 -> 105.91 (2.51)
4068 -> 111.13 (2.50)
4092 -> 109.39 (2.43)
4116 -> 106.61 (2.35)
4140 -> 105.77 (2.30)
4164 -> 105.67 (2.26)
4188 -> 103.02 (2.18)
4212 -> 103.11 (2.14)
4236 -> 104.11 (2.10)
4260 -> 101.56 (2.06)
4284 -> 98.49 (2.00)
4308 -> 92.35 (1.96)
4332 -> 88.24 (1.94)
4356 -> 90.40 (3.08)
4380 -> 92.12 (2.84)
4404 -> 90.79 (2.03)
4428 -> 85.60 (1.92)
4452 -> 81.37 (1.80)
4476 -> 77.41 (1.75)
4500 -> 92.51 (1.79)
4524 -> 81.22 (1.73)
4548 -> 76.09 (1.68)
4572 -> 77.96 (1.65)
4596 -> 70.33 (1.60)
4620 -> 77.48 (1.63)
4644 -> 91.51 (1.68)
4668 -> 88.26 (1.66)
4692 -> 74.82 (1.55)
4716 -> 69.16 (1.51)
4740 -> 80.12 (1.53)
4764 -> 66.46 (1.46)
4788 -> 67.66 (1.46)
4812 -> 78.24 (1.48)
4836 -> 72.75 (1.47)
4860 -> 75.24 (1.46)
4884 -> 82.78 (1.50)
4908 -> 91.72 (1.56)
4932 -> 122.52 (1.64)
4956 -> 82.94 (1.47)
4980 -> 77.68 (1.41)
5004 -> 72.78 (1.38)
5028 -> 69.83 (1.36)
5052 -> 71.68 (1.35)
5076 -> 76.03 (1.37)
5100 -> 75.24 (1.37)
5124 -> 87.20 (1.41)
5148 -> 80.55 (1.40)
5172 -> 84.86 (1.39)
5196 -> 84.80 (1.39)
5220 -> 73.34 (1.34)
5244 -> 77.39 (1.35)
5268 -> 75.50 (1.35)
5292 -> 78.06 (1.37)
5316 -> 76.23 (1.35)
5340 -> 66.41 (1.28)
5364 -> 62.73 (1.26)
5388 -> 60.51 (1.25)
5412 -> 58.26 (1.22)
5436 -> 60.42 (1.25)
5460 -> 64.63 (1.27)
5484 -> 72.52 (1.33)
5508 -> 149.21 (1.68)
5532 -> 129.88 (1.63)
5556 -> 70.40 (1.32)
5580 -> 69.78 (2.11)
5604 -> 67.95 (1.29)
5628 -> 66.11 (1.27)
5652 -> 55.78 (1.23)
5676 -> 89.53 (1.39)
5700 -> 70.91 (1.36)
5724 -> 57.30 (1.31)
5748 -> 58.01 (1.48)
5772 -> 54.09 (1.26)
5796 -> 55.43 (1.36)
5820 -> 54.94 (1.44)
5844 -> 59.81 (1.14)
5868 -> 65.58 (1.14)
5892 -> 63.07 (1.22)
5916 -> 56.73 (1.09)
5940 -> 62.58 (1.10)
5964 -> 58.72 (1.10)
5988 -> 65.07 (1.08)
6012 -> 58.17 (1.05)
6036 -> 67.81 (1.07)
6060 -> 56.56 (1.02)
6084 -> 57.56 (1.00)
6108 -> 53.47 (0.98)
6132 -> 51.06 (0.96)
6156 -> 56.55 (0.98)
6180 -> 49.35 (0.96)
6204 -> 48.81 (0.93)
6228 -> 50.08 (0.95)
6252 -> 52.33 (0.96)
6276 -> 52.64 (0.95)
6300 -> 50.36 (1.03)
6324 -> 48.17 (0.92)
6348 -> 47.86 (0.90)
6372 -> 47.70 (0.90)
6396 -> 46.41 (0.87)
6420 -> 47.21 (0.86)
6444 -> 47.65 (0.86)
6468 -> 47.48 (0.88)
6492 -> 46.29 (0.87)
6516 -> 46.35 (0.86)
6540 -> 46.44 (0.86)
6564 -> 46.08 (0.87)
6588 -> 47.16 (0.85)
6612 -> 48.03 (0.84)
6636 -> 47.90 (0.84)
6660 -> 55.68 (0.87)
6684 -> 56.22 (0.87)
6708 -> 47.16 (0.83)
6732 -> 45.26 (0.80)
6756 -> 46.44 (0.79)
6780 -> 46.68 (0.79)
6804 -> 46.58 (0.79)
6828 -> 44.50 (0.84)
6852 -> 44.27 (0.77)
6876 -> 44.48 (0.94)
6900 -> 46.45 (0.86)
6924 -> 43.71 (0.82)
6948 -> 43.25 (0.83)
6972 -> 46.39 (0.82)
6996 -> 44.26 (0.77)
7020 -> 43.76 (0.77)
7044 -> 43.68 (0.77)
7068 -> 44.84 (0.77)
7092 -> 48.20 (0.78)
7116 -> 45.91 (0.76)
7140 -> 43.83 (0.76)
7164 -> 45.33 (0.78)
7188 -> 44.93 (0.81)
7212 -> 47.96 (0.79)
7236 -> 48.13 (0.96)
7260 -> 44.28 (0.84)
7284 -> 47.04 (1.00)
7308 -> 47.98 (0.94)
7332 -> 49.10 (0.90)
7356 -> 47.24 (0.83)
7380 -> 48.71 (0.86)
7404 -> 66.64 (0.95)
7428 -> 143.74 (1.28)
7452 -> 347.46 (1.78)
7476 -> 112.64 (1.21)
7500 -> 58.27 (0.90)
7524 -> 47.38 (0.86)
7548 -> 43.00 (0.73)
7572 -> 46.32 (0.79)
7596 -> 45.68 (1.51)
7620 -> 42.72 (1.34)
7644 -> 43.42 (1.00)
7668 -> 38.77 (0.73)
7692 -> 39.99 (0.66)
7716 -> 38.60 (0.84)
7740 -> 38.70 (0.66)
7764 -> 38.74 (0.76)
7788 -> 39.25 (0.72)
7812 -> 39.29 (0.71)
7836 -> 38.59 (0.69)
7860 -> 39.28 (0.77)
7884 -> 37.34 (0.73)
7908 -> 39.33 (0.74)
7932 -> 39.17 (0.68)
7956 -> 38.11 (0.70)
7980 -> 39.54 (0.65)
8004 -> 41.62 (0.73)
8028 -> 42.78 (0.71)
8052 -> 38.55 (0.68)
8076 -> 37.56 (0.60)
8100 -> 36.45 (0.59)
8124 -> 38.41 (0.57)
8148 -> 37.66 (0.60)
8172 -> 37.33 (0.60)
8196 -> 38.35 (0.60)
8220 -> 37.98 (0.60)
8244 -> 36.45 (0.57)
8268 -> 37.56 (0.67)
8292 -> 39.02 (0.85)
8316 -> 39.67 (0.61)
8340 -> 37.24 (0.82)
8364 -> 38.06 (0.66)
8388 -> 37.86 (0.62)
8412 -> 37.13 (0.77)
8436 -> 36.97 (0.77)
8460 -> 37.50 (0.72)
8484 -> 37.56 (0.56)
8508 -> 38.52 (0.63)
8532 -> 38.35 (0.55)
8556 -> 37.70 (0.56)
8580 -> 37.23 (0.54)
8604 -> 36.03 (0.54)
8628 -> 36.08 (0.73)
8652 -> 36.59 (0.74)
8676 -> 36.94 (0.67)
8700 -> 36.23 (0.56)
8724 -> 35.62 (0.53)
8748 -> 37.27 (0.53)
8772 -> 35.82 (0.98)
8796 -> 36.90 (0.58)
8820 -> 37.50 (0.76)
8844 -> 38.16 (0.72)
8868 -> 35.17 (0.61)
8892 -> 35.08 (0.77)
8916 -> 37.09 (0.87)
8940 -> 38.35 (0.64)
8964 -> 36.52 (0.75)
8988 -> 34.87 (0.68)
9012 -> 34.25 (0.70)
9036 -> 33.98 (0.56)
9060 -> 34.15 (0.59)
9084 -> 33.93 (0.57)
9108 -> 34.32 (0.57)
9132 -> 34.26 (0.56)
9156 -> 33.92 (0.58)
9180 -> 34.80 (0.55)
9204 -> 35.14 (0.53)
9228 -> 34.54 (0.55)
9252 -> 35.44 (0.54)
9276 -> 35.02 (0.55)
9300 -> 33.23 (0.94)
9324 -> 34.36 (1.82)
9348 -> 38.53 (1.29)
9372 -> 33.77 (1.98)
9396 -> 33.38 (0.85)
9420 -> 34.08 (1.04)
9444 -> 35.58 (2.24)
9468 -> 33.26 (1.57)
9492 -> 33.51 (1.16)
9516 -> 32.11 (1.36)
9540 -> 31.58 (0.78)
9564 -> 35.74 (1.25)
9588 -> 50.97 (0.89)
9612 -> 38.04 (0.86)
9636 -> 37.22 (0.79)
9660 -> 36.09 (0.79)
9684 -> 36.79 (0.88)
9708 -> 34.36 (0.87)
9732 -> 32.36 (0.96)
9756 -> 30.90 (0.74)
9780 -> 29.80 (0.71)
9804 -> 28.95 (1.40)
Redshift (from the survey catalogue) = 0.135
